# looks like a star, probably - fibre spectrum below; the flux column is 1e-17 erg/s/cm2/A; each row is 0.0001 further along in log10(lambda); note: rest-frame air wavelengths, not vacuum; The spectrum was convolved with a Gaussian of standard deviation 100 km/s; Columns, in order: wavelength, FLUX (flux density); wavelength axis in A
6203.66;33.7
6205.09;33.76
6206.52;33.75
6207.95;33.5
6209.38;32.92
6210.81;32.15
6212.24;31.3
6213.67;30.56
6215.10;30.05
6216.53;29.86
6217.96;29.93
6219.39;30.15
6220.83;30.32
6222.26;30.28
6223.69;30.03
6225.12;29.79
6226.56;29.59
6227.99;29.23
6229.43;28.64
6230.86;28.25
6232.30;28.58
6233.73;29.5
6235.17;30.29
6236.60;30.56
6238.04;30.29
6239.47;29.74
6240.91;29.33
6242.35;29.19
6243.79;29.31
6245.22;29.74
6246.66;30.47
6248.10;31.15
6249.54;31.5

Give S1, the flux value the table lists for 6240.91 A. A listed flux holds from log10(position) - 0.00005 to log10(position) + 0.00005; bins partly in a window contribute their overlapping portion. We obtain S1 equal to 29.33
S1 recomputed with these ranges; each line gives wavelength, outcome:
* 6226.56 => 29.59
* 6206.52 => 33.75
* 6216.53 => 29.86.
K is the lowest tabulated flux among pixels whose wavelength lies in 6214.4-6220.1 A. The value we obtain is 29.86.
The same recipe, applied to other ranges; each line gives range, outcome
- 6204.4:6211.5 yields 32.15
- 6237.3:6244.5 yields 29.19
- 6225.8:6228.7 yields 29.23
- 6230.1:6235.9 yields 28.25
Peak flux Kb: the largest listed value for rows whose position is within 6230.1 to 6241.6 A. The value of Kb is 30.56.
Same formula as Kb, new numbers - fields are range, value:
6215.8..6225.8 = 30.32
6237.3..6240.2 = 30.29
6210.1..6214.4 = 32.15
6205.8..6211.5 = 33.75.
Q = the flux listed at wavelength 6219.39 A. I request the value 30.15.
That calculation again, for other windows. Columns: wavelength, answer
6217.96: 29.93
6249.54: 31.5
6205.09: 33.76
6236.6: 30.56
